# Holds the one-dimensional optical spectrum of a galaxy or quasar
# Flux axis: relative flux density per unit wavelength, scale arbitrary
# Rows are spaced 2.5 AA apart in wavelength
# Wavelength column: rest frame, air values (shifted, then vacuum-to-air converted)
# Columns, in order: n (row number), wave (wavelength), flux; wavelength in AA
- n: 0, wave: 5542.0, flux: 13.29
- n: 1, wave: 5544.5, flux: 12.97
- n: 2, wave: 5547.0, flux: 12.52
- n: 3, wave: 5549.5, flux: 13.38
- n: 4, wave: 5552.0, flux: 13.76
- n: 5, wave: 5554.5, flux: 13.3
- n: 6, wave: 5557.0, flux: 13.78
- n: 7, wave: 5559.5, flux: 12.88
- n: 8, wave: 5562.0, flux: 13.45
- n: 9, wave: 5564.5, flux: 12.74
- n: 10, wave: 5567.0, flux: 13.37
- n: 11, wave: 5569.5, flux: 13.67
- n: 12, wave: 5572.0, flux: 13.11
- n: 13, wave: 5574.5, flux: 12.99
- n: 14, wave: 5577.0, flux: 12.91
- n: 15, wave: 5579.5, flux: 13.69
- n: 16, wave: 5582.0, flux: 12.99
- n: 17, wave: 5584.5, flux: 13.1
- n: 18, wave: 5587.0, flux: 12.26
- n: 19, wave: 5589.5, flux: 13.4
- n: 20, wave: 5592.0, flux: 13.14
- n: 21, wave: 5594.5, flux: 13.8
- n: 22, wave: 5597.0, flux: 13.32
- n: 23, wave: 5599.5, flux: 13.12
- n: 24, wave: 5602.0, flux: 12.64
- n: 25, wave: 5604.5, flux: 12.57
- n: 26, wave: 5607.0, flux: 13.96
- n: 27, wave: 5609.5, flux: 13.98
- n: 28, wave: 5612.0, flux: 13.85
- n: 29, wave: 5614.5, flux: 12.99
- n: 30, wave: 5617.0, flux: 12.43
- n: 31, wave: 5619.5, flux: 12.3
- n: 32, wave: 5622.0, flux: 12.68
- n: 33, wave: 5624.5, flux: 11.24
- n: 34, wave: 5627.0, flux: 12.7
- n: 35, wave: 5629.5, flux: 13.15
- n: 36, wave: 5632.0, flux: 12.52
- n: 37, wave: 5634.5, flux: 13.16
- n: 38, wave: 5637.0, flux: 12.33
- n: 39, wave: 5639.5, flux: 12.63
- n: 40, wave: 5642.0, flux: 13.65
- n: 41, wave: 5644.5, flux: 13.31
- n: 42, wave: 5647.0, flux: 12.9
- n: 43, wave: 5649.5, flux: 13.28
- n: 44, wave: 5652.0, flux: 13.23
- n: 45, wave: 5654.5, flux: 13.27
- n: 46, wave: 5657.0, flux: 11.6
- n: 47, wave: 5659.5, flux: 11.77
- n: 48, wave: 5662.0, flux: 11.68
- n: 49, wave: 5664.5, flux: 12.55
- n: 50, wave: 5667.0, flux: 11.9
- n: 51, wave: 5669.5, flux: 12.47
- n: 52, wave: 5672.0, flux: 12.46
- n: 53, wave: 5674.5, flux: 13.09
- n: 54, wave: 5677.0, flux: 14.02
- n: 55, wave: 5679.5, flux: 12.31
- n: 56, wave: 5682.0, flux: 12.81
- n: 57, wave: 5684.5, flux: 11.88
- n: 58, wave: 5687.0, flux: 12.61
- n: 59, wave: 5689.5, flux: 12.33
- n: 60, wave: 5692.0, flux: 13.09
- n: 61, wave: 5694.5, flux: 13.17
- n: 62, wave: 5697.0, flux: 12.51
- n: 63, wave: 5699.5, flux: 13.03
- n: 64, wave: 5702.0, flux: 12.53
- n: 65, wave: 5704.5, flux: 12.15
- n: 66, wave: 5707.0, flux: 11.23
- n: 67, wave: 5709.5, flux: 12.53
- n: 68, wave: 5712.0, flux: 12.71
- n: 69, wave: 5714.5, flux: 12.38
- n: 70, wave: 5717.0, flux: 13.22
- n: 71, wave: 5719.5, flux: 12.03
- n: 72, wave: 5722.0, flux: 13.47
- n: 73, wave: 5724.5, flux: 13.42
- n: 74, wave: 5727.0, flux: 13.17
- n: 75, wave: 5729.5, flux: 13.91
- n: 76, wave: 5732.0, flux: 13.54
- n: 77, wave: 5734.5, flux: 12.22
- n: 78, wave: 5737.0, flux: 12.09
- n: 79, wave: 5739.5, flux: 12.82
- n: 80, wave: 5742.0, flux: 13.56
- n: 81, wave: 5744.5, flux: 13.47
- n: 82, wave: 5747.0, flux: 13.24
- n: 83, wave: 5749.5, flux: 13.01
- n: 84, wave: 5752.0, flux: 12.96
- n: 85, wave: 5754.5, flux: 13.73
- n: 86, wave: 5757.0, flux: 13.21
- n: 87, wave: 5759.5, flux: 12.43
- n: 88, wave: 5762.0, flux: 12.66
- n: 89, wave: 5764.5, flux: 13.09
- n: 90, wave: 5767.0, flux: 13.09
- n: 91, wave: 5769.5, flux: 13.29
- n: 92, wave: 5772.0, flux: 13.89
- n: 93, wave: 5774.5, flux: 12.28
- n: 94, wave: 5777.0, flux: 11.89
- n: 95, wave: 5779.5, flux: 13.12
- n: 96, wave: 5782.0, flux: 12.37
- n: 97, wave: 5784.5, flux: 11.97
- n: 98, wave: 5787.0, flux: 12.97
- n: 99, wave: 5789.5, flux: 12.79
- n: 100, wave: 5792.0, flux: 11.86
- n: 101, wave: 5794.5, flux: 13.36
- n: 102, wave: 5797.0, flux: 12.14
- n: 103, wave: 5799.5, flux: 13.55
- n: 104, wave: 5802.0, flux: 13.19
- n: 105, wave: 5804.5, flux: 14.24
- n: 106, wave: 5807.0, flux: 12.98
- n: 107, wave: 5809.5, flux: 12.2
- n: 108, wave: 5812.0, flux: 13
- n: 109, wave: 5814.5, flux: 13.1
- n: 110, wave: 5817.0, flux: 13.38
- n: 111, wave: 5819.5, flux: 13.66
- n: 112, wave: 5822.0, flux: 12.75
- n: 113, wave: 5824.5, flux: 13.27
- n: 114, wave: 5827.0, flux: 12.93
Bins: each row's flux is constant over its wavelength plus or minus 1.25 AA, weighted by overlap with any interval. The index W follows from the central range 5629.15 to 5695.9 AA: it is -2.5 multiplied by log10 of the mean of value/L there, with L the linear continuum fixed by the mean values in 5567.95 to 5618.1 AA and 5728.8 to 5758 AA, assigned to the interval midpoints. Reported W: 0.04 mag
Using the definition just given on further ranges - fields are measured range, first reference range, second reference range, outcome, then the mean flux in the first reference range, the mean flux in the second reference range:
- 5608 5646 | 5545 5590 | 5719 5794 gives 0.02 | 13.2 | 12.9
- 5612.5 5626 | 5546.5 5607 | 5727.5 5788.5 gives 0.06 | 13.2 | 13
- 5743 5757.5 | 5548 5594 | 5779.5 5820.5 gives -0.02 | 13.2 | 12.9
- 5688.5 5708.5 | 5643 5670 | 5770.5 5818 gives 0.01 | 12.6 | 12.9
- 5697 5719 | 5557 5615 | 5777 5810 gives 0.04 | 13.2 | 12.8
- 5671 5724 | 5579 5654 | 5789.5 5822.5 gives 0.03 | 13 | 13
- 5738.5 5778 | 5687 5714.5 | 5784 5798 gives -0.04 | 12.5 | 12.6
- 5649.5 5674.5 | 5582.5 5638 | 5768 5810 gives 0.04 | 12.9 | 12.8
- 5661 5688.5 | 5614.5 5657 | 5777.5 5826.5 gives 0.02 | 12.8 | 12.9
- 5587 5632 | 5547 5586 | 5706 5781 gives 0.02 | 13.2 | 12.9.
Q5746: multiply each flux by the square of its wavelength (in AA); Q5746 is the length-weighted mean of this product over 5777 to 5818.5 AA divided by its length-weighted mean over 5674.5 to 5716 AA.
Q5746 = 1.06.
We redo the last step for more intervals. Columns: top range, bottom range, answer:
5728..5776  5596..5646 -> 1.06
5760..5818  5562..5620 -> 1.05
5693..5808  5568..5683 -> 1.04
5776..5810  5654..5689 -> 1.07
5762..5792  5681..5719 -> 1.04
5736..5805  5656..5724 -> 1.06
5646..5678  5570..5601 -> 0.99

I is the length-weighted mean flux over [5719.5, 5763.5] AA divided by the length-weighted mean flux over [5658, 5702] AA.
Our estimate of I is 1.04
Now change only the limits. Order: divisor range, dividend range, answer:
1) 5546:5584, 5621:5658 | 0.97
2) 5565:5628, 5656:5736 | 0.97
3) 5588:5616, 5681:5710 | 0.94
